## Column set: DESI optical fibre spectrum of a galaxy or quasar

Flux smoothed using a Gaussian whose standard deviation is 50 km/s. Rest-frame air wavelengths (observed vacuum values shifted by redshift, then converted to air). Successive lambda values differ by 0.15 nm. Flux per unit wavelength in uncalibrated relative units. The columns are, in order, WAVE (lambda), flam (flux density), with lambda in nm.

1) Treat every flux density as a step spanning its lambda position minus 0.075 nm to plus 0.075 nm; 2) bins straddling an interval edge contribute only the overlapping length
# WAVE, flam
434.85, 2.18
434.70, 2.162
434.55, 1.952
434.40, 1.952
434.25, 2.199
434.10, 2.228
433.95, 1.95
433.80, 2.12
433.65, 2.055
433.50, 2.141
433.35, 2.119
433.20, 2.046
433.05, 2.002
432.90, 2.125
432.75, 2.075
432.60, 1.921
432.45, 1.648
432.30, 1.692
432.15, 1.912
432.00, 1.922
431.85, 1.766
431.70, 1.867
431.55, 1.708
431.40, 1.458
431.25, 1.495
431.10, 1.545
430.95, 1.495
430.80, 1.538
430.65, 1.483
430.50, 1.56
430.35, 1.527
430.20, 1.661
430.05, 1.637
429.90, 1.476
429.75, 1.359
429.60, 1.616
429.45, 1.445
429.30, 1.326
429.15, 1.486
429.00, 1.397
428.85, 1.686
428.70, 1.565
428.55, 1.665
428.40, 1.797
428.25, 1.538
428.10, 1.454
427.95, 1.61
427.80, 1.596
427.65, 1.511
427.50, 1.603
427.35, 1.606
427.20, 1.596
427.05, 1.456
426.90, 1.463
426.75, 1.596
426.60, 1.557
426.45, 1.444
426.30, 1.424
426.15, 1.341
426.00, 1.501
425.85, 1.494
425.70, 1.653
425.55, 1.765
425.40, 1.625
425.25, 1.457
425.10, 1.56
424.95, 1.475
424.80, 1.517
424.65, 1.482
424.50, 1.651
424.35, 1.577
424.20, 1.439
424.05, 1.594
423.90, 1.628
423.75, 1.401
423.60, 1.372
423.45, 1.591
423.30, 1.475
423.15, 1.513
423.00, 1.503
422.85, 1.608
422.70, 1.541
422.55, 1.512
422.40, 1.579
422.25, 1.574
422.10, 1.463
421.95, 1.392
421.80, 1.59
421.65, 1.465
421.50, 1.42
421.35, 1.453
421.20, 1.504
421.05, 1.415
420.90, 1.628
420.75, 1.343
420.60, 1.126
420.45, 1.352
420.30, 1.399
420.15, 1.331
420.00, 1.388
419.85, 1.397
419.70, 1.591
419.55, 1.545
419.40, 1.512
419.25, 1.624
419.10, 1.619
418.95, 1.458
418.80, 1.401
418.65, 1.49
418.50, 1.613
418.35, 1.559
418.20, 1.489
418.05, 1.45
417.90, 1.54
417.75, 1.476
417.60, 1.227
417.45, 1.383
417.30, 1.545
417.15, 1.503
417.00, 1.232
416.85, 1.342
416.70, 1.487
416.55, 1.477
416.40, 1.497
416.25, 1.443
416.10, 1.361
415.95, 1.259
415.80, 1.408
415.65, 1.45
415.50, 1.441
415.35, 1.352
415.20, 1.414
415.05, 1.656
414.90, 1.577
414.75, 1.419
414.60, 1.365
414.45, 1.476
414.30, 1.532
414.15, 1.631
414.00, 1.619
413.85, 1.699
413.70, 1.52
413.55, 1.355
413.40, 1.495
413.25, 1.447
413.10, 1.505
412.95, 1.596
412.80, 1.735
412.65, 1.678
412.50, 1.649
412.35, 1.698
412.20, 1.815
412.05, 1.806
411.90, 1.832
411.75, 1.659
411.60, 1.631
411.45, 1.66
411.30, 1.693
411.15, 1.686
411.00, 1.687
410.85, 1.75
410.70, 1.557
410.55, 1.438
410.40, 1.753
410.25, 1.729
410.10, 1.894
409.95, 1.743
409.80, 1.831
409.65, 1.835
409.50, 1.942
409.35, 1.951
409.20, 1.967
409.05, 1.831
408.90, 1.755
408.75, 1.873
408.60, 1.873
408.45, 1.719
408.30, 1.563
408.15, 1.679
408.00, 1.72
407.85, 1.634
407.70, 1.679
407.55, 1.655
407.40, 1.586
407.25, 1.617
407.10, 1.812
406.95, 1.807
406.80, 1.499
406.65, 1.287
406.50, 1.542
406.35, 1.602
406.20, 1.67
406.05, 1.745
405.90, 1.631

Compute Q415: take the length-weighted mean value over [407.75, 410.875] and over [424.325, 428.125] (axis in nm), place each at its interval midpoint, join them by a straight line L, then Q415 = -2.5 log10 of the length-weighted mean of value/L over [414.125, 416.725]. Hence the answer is 0.16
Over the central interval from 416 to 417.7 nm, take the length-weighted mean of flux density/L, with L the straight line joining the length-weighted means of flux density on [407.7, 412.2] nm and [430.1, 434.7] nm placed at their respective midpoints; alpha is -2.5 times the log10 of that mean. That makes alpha 0.25 mag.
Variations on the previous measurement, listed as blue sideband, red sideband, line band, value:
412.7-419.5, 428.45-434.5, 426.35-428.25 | 0.09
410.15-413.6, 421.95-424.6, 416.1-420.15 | 0.08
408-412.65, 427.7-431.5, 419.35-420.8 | 0.18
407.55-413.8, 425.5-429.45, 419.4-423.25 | 0.09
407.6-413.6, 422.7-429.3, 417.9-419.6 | 0.07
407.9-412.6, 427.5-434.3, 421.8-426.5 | 0.14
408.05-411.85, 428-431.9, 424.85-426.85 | 0.05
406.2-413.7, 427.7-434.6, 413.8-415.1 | 0.10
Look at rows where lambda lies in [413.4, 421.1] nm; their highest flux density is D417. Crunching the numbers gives 1.699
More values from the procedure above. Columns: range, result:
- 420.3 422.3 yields 1.628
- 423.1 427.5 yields 1.765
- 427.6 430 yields 1.797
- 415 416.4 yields 1.656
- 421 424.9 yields 1.651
